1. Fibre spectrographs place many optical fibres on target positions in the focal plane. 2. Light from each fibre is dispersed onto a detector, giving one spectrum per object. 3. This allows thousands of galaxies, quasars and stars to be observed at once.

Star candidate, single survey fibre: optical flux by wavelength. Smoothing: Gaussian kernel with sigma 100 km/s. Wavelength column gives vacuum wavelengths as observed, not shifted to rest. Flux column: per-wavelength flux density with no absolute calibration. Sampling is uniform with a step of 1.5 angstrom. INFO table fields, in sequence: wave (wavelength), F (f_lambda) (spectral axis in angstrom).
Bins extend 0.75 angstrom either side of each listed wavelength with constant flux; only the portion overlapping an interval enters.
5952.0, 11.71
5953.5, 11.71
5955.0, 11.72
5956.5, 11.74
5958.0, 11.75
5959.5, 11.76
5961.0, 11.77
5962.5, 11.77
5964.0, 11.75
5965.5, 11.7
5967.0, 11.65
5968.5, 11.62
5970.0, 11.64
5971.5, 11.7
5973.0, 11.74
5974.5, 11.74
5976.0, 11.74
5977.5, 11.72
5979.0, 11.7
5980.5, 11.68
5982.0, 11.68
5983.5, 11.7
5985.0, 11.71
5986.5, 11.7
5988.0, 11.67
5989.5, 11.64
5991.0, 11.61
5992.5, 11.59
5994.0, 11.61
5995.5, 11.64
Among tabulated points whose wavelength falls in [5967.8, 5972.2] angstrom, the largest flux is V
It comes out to 11.7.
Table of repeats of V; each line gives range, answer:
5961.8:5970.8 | 11.77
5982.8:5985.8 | 11.71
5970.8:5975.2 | 11.74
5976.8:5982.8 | 11.72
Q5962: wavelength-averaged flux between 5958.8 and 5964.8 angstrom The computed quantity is 11.8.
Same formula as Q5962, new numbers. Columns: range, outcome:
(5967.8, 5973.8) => 11.7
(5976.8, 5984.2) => 11.7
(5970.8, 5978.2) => 11.7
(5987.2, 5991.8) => 11.6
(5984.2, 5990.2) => 11.7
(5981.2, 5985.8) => 11.7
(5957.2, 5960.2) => 11.8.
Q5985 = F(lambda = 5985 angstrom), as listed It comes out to 11.71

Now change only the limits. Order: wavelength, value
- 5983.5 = 11.7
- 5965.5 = 11.7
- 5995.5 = 11.64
